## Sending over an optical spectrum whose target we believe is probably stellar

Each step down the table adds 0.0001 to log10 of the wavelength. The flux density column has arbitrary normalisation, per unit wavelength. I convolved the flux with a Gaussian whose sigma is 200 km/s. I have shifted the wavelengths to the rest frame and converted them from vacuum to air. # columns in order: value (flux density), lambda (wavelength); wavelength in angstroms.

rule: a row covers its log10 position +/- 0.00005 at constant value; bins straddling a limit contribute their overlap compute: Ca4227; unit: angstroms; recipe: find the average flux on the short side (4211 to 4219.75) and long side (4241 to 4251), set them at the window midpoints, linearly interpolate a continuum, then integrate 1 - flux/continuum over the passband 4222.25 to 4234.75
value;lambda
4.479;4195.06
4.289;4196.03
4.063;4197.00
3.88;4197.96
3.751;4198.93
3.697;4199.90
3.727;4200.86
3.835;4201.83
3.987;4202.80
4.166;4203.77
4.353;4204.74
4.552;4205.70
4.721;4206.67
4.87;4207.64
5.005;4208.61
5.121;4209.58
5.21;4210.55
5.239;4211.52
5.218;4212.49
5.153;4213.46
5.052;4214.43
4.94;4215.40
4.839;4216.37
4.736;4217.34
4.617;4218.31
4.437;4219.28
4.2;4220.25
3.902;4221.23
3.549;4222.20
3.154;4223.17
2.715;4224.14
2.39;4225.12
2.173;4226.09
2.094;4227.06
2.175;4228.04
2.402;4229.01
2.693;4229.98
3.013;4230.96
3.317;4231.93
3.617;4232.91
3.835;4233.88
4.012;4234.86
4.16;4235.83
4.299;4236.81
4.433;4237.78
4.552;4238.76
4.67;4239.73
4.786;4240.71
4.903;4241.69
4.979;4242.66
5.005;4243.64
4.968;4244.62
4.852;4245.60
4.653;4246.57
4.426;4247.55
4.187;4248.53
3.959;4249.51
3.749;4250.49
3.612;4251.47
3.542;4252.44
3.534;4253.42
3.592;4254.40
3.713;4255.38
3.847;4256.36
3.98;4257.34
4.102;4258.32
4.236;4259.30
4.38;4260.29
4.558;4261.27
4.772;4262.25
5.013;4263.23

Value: 4.99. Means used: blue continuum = 4.92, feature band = 2.86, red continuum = 4.57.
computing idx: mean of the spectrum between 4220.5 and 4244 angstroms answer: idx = 3.62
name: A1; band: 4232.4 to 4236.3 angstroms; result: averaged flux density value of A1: 3.9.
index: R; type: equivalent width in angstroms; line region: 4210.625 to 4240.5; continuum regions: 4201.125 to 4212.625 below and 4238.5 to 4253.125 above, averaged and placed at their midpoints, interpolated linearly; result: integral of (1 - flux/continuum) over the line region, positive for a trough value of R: 4.4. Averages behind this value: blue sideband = 4.65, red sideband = 4.44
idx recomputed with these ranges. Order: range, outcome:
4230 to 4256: 4.14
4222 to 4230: 2.56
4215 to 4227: 3.74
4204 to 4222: 4.76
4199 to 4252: 4.12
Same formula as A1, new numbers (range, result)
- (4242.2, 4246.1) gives 4.95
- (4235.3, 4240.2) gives 4.43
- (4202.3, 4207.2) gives 4.36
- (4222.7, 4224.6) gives 2.94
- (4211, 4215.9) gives 5.12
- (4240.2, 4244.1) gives 4.91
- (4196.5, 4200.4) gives 3.85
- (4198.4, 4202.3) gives 3.75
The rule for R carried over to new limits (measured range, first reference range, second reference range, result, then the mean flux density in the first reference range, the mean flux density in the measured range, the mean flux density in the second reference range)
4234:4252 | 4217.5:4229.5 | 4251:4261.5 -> -4.1 angstroms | 3.19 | 4.44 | 3.9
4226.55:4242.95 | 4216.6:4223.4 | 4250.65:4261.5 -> 1.2 angstroms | 4.15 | 3.75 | 3.9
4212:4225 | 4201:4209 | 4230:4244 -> 0.1 angstroms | 4.4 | 4.29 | 4.2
